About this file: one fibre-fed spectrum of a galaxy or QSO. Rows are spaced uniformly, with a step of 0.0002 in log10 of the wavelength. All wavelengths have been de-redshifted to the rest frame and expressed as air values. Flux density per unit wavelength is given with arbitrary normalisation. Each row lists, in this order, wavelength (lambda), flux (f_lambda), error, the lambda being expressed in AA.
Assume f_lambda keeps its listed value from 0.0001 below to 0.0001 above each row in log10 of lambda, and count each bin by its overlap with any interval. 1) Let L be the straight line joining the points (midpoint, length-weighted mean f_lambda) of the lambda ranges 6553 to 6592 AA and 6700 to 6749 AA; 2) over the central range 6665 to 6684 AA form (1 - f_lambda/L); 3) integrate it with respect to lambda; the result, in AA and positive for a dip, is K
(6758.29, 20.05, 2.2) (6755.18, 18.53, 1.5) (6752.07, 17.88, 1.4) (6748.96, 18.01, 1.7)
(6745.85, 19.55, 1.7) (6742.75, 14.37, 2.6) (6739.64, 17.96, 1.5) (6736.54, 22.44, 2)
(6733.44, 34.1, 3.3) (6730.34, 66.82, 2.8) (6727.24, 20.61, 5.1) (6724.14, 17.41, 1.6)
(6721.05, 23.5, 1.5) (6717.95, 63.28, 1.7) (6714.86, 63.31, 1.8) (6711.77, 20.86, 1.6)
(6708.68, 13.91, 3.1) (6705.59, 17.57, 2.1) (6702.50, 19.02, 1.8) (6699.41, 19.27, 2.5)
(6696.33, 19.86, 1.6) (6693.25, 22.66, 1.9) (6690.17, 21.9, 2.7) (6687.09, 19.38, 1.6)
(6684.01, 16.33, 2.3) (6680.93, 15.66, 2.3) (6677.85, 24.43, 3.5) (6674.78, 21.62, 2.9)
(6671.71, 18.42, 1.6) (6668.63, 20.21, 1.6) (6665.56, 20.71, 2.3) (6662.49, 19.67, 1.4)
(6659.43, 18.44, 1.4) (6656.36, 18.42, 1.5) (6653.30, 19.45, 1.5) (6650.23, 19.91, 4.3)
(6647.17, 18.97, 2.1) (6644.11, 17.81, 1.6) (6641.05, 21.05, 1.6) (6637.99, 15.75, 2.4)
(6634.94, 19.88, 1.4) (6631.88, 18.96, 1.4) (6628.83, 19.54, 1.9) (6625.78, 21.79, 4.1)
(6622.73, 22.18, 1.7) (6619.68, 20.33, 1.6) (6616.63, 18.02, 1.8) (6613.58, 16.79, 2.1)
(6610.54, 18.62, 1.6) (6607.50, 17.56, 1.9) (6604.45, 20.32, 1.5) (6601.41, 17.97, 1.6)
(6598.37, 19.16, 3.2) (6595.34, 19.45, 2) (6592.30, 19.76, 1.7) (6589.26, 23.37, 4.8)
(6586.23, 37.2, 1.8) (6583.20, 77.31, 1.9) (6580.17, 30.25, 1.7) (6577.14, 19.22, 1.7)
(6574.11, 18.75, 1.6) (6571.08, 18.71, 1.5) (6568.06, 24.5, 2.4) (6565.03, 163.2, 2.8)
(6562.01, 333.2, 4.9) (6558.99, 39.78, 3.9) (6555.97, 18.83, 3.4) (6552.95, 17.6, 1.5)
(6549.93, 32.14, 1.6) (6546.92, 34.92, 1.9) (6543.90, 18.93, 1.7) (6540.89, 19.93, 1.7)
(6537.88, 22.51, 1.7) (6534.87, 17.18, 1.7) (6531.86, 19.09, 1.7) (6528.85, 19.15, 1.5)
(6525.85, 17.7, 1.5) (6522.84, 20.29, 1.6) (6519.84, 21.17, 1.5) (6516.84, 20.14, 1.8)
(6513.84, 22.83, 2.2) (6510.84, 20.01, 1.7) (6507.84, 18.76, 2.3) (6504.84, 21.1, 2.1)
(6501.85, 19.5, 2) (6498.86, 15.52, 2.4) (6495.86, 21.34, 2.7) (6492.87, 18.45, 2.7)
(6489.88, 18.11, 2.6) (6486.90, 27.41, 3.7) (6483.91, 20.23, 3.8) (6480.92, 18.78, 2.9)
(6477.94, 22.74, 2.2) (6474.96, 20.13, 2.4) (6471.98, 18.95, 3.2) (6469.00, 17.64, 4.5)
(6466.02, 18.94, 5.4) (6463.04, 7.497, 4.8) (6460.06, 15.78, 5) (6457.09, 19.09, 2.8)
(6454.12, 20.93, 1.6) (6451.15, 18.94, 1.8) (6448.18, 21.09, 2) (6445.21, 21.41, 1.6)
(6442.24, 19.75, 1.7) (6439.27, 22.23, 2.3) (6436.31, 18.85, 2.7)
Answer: 9.6 AA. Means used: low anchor 63.7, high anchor 28.4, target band 19.8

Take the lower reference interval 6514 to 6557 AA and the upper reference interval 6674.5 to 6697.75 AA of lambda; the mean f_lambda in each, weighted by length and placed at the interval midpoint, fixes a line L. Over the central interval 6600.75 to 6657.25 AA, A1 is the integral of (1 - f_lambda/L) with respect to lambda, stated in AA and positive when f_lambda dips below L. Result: 4.1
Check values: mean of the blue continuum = 21.5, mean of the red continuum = 20.2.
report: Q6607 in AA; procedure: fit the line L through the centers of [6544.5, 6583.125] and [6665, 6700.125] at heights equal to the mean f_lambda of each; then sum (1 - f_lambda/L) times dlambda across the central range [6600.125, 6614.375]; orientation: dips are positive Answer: 8.7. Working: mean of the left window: 62.1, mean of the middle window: 18.3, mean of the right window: 20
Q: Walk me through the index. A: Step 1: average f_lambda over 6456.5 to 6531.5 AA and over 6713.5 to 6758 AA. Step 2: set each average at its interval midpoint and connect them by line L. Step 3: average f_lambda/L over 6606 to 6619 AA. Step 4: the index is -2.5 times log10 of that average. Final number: 0.33 mag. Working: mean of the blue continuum 19.3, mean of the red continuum 29.4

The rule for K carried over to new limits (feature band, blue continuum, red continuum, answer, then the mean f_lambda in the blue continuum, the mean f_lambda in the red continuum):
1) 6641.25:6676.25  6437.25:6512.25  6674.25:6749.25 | 6.8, 19.4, 25.5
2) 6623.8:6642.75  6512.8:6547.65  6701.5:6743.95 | 4.5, 20.8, 29.9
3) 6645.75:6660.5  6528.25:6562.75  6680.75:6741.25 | 6.2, 44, 27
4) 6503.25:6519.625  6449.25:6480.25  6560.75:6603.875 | 6.2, 18.1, 56.2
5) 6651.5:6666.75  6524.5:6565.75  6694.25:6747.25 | 7.2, 53.5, 27.8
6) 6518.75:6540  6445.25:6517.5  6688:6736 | 1.9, 19.4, 29.3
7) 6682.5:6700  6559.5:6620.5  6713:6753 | 7.7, 46.8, 30.8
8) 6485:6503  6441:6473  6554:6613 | 4.5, 18.2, 48.5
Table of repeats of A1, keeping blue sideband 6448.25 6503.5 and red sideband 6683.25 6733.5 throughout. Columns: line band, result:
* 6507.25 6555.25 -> -0.5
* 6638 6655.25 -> 4.5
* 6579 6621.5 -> -2.9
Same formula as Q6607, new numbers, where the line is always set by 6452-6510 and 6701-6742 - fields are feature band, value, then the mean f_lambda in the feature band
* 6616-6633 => 3.7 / 20.3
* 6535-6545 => 0.8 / 20.1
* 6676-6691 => 4.8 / 19.5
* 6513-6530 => 0.6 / 20.1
